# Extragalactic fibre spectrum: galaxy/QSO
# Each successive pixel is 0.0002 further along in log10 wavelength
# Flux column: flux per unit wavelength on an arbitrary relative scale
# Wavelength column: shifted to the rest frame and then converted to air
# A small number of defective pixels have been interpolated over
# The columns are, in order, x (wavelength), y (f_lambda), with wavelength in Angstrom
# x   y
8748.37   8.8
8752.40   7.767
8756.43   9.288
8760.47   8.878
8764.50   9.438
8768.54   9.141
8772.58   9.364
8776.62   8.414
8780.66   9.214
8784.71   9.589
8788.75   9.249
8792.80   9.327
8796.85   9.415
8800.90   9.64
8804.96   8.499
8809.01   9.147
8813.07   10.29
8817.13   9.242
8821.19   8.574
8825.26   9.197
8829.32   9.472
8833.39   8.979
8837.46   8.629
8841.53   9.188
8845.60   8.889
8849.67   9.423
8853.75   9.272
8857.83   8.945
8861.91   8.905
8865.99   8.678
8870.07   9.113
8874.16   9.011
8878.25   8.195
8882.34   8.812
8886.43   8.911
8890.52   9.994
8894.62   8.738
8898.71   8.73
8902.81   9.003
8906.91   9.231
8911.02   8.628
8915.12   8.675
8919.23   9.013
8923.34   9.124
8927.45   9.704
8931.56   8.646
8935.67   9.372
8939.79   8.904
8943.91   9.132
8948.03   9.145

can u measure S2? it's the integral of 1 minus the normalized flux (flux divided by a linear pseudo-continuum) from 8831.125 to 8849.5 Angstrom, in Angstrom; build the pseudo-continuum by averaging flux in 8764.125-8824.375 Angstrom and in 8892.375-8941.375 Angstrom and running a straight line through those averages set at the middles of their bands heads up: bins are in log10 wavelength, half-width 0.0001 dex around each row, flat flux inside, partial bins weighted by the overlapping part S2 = 0.3 Angstrom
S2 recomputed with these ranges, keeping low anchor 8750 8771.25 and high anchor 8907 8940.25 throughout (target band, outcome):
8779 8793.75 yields -0.69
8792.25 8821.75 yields -1.16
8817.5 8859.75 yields -0.46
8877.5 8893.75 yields -0.04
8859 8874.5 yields 0.12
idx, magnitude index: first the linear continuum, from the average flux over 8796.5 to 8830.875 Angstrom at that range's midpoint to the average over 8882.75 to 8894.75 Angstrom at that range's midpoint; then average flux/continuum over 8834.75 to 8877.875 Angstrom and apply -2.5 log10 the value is 0.03 mag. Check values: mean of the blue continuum 9.27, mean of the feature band 8.97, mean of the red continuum 9.24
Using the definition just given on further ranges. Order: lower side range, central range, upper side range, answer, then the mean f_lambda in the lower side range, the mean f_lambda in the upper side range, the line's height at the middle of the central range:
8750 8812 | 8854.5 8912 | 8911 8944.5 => 0.02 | 9.11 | 9.04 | 9.06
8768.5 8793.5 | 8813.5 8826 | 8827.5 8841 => -0.01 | 9.18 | 9.04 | 9.08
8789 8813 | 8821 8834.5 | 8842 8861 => 0.01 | 9.3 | 9.12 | 9.21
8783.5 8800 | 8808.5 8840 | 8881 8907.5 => 0.01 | 9.41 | 9.06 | 9.3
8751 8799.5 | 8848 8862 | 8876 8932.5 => -0.02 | 9.11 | 8.96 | 9.02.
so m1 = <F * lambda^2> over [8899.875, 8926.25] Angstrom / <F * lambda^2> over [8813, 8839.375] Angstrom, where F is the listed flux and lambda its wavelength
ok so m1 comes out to 1.00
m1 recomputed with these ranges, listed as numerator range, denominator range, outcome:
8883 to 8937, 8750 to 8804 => 1.02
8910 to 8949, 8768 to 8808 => 1.02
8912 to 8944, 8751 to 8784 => 1.04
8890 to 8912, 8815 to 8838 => 1.01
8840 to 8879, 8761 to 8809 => 0.99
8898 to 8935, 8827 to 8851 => 1.01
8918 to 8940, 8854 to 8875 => 1.04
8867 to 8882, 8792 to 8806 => 0.96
